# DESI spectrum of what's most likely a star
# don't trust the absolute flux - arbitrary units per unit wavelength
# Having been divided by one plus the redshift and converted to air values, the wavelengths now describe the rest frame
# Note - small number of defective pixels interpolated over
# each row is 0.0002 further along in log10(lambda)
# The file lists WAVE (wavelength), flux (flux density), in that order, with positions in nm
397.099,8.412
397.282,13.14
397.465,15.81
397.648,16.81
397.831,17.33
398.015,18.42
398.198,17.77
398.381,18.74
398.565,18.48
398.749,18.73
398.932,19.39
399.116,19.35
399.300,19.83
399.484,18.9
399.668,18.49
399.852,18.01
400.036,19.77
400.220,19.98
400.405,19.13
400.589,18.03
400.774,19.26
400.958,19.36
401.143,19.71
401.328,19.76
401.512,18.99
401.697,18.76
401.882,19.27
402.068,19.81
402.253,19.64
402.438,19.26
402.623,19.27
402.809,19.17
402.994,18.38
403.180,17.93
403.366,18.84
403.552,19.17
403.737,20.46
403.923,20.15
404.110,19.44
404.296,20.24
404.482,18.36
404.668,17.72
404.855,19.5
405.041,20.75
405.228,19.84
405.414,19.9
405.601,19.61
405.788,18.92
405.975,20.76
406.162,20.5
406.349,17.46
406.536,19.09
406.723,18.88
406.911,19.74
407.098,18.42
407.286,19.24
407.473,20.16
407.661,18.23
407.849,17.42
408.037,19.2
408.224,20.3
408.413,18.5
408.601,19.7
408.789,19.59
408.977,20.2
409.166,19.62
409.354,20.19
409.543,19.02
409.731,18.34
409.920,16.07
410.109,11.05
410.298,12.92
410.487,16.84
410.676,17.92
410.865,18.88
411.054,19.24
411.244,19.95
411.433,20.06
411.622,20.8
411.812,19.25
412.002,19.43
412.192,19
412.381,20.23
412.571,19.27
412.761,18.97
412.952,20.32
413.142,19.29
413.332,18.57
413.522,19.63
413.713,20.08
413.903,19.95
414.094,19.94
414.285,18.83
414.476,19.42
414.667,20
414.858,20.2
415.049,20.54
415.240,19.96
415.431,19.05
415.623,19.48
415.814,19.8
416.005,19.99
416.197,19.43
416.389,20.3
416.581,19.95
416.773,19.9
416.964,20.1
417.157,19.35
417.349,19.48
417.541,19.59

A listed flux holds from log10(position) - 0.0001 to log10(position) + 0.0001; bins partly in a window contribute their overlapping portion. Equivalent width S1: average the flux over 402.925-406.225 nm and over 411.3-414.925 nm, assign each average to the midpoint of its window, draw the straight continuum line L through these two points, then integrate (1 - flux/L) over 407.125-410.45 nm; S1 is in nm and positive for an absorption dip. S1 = 0.23 nm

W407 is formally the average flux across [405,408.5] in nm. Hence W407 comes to 19.3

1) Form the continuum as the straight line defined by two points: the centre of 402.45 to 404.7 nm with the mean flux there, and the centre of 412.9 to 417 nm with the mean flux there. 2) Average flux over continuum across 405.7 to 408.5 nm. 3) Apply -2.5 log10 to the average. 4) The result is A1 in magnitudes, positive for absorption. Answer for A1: 0.01 mag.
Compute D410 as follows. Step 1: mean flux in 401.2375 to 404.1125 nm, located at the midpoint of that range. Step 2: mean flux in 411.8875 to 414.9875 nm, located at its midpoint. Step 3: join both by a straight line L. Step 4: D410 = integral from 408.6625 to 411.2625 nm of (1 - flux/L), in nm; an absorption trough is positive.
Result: 0.22 nm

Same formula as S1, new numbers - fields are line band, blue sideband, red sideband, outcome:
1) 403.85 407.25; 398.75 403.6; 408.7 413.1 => -0.09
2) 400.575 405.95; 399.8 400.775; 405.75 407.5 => -0.05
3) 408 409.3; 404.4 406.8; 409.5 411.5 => -0.12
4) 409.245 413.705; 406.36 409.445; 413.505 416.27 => 0.22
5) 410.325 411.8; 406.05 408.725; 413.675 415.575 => 0.05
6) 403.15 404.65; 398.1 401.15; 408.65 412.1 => -0.05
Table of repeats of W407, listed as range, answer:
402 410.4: 18.9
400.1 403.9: 19.2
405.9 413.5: 18.8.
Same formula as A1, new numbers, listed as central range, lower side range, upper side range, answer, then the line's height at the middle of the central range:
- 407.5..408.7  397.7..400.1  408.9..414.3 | -0.01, 18.7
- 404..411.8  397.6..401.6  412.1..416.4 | 0.03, 19.3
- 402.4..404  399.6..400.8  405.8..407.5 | 0.00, 19.1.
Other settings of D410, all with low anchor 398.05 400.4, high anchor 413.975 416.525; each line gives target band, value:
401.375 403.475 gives 0.007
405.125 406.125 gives -0.030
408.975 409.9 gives 0.016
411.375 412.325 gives -0.006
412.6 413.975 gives 0.010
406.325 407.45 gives 0.021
